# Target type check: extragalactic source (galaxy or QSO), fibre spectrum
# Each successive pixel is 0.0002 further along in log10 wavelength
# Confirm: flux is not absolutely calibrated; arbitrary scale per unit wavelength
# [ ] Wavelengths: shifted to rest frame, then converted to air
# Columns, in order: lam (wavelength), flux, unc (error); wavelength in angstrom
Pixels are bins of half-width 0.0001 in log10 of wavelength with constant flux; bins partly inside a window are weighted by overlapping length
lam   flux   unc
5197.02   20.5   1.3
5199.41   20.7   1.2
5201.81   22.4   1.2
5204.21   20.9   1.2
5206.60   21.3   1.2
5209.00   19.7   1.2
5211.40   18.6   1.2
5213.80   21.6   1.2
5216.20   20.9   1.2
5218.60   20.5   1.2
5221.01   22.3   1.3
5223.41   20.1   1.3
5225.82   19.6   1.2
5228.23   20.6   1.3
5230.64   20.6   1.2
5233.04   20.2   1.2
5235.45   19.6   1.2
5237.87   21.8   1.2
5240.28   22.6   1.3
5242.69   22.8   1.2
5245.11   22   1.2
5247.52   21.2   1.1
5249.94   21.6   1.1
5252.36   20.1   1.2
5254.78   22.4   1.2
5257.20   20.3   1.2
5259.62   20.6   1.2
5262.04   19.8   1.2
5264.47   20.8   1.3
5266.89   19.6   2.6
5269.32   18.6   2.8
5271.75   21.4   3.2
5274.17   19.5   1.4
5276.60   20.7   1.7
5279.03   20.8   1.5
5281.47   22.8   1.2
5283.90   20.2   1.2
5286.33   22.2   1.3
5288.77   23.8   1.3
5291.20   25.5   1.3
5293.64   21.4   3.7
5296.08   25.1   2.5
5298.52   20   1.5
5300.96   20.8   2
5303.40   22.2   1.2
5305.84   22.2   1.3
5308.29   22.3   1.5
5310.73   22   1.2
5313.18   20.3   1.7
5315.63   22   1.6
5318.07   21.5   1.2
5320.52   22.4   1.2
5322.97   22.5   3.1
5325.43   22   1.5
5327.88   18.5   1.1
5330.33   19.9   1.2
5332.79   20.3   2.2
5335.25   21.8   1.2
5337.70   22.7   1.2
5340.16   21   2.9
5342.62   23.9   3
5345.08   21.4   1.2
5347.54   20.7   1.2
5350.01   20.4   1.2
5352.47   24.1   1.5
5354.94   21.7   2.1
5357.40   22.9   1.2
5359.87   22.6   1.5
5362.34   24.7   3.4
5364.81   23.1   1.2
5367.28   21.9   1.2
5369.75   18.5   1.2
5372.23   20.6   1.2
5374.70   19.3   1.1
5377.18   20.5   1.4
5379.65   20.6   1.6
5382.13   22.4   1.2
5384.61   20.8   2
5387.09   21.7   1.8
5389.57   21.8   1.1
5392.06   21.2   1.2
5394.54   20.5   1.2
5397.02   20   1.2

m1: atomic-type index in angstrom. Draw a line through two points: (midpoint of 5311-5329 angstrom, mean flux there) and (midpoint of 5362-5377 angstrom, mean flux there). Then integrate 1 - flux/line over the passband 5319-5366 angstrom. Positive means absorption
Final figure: -1.5 angstrom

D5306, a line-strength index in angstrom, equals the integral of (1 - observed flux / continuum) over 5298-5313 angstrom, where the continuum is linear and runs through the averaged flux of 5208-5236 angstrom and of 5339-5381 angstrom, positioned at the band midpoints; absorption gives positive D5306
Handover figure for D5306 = -0.3 angstrom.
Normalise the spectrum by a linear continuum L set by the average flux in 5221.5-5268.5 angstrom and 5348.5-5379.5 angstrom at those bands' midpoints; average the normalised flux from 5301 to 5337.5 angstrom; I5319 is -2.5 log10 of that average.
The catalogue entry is -0.005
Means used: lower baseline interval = 20.9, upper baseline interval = 21.6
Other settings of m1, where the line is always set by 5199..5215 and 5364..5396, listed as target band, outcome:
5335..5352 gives -0.72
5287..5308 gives -1.75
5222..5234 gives 0.30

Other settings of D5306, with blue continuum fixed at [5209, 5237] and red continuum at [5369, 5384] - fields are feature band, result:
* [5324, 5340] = -0.39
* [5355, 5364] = -1.22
